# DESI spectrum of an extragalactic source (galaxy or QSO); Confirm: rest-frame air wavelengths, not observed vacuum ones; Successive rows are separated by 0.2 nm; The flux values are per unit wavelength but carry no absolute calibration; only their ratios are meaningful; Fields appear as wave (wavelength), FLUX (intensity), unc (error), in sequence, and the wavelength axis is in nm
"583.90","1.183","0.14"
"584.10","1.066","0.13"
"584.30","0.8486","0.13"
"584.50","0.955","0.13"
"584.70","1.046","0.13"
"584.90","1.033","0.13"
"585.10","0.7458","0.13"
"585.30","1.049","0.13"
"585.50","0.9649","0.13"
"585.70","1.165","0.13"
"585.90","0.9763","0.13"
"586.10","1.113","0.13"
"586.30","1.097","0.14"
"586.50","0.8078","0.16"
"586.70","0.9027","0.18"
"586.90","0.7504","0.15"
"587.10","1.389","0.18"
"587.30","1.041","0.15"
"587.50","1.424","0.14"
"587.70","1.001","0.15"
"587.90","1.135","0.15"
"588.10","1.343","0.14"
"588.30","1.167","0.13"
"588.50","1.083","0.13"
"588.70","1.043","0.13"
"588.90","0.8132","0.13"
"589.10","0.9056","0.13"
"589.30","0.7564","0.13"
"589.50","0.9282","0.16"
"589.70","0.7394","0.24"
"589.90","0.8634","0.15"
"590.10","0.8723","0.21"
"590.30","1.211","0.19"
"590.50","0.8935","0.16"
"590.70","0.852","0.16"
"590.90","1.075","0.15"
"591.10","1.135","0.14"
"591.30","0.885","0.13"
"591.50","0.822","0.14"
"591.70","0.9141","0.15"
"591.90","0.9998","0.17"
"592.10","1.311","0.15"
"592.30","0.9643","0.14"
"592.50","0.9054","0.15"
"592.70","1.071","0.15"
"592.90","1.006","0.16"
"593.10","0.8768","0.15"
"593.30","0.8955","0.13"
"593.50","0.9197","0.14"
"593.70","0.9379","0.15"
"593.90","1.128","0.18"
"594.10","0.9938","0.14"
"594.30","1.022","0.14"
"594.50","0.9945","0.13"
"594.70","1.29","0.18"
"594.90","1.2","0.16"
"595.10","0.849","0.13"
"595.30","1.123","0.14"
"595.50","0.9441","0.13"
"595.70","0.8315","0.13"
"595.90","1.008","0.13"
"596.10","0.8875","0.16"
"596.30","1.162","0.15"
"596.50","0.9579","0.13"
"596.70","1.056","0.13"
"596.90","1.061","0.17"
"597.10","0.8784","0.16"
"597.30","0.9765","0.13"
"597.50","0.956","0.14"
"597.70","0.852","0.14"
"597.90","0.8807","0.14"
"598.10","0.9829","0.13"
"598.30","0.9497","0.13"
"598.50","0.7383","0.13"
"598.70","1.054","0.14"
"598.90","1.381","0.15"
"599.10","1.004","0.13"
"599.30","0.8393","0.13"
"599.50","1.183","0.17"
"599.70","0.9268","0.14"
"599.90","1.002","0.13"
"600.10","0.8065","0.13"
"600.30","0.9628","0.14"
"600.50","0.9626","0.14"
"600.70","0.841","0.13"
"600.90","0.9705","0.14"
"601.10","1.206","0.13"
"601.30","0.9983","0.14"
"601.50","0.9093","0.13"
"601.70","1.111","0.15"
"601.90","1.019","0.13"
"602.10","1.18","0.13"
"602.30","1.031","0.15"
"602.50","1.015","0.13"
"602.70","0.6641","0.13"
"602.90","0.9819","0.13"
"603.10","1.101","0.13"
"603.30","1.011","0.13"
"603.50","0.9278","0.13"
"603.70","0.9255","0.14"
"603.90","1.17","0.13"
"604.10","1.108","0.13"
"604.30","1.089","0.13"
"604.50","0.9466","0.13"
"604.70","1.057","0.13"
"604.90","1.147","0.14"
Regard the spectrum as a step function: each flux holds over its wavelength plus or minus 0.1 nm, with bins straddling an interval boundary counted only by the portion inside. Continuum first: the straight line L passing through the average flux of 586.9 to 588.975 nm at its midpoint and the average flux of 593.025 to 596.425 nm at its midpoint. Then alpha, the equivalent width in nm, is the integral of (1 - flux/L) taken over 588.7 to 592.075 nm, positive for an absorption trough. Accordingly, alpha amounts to 0.48 nm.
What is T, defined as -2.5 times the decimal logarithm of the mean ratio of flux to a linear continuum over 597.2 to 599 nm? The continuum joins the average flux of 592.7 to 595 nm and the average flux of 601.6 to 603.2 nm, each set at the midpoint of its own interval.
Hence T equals 0.049 mag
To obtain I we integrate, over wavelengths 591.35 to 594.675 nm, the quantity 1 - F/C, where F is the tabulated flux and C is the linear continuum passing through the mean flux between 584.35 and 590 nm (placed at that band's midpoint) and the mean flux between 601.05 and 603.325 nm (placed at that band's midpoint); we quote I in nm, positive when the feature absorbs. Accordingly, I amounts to 0.06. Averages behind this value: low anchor 1.01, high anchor 1.02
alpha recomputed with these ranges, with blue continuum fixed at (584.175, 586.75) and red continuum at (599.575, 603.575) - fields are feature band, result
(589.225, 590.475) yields 0.11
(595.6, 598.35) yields 0.06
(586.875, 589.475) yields -0.24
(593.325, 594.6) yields -0.02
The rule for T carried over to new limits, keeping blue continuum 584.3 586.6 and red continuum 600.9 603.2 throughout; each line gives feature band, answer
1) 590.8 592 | 0.03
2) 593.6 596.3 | -0.02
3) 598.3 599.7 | -0.01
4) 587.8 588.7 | -0.17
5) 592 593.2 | -0.02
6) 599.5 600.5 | 0.07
